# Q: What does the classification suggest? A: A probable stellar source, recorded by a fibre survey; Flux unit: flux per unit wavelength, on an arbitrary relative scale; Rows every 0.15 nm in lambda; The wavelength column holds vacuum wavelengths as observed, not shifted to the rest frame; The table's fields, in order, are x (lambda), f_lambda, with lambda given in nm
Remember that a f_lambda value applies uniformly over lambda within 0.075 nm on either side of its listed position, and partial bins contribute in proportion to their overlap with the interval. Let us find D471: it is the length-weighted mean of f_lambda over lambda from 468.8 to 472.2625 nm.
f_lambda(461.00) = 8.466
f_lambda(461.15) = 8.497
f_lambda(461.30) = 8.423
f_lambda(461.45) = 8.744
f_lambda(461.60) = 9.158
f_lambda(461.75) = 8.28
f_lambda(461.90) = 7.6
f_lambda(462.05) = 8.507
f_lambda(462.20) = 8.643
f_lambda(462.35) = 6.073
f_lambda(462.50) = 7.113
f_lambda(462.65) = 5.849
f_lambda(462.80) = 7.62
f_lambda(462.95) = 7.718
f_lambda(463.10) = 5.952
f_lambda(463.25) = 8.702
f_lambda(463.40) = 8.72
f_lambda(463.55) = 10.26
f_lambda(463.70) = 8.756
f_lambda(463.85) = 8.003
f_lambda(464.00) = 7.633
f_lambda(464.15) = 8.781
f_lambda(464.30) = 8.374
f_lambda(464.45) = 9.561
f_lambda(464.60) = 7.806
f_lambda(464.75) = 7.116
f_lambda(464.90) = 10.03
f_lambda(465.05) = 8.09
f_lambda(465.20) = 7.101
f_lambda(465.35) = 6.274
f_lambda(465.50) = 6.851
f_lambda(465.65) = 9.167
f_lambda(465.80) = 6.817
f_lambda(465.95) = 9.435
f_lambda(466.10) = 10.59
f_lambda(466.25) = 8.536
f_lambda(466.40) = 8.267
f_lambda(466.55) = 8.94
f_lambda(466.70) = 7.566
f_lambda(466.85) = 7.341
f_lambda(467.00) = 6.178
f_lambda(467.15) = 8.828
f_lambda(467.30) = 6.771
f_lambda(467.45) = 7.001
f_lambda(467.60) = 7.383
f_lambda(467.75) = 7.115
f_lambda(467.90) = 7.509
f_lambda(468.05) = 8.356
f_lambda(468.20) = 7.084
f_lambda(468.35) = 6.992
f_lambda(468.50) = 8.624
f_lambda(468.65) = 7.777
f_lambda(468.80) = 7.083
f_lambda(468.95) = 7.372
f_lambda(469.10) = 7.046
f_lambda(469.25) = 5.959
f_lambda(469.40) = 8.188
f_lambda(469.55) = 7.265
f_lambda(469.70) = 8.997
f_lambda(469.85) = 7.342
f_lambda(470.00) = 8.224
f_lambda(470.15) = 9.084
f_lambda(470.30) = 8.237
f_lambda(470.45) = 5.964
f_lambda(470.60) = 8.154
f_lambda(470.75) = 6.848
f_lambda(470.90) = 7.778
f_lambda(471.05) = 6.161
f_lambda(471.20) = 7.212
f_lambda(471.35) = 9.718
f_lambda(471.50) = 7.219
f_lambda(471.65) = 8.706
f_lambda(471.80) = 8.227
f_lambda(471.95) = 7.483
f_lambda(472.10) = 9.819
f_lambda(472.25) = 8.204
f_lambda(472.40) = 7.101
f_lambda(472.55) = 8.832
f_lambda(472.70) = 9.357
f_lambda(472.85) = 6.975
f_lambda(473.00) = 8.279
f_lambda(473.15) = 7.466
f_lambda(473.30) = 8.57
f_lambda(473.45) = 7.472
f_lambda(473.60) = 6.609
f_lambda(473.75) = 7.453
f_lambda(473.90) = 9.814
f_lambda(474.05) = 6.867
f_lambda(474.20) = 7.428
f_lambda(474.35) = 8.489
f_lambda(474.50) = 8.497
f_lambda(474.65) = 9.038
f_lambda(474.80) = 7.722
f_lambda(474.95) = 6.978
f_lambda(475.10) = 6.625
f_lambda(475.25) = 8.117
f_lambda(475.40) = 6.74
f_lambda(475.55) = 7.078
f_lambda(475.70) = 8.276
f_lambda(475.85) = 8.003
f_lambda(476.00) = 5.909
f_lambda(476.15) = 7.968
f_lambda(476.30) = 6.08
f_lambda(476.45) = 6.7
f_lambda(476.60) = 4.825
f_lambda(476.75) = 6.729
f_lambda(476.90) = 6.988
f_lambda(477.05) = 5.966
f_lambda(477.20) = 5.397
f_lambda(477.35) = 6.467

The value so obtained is 7.77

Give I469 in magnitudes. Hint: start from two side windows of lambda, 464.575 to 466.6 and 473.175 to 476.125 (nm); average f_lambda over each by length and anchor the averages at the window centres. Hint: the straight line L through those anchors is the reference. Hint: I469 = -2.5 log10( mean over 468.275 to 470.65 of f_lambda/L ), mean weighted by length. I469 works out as 0.05 mag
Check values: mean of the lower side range 8.22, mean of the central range 7.64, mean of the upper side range 7.67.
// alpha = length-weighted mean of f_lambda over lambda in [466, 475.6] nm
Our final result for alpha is 7.8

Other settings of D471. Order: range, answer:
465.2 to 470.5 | 7.72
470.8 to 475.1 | 7.95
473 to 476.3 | 7.65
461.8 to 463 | 7.4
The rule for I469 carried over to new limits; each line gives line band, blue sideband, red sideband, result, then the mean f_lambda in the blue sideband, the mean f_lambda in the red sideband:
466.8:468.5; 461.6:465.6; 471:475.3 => 0.08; 7.93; 7.96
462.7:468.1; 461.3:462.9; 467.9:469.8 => -0.05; 7.79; 7.56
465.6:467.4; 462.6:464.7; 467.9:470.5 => -0.04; 8.14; 7.64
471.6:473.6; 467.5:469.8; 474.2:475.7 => -0.07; 7.51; 7.71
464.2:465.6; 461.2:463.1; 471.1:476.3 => -0.02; 7.75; 7.86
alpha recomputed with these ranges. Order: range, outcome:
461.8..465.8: 7.92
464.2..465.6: 7.95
